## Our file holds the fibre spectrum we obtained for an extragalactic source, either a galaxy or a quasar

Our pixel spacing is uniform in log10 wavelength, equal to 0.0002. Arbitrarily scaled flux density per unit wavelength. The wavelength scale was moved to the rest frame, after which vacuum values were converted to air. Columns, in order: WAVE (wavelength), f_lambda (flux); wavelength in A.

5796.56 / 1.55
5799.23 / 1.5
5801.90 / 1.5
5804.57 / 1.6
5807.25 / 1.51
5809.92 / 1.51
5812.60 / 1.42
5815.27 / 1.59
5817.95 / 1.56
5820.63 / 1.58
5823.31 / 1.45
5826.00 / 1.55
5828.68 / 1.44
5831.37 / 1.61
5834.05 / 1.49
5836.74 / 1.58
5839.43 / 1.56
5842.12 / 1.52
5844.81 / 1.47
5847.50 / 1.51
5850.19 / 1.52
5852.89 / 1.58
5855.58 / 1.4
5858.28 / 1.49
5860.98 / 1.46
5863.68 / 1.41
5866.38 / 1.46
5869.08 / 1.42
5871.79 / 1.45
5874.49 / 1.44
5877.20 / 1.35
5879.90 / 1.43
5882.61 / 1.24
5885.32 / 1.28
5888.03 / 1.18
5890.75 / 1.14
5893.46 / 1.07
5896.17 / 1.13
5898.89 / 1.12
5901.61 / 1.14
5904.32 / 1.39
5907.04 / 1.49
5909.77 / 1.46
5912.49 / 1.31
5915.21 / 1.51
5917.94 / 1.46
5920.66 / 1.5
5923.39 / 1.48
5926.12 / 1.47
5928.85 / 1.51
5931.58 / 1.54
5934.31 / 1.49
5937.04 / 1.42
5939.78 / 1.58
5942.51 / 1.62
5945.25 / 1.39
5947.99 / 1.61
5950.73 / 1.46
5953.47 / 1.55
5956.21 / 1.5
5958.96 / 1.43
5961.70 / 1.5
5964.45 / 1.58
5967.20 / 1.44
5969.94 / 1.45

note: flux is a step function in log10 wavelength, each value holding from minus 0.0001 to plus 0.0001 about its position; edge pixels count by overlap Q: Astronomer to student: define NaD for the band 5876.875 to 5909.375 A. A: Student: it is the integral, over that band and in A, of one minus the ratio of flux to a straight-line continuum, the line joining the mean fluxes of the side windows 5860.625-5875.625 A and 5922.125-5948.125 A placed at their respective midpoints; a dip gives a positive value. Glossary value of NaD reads 4.8 A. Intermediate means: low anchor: 1.44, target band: 1.25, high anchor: 1.51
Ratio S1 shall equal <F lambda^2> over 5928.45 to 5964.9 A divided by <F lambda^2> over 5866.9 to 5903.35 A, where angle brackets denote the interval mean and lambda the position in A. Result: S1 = 1.2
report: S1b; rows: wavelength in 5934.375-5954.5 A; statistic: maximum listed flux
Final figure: 1.62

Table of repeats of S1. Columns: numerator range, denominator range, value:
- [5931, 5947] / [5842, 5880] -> 1.06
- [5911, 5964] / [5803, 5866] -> 1.02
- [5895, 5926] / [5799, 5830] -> 0.93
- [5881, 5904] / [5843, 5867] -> 0.80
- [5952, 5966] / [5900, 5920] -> 1.10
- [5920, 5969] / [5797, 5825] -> 1.03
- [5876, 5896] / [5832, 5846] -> 0.82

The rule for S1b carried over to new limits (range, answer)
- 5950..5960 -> 1.55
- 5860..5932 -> 1.54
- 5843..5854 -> 1.58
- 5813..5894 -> 1.61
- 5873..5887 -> 1.44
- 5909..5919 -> 1.51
